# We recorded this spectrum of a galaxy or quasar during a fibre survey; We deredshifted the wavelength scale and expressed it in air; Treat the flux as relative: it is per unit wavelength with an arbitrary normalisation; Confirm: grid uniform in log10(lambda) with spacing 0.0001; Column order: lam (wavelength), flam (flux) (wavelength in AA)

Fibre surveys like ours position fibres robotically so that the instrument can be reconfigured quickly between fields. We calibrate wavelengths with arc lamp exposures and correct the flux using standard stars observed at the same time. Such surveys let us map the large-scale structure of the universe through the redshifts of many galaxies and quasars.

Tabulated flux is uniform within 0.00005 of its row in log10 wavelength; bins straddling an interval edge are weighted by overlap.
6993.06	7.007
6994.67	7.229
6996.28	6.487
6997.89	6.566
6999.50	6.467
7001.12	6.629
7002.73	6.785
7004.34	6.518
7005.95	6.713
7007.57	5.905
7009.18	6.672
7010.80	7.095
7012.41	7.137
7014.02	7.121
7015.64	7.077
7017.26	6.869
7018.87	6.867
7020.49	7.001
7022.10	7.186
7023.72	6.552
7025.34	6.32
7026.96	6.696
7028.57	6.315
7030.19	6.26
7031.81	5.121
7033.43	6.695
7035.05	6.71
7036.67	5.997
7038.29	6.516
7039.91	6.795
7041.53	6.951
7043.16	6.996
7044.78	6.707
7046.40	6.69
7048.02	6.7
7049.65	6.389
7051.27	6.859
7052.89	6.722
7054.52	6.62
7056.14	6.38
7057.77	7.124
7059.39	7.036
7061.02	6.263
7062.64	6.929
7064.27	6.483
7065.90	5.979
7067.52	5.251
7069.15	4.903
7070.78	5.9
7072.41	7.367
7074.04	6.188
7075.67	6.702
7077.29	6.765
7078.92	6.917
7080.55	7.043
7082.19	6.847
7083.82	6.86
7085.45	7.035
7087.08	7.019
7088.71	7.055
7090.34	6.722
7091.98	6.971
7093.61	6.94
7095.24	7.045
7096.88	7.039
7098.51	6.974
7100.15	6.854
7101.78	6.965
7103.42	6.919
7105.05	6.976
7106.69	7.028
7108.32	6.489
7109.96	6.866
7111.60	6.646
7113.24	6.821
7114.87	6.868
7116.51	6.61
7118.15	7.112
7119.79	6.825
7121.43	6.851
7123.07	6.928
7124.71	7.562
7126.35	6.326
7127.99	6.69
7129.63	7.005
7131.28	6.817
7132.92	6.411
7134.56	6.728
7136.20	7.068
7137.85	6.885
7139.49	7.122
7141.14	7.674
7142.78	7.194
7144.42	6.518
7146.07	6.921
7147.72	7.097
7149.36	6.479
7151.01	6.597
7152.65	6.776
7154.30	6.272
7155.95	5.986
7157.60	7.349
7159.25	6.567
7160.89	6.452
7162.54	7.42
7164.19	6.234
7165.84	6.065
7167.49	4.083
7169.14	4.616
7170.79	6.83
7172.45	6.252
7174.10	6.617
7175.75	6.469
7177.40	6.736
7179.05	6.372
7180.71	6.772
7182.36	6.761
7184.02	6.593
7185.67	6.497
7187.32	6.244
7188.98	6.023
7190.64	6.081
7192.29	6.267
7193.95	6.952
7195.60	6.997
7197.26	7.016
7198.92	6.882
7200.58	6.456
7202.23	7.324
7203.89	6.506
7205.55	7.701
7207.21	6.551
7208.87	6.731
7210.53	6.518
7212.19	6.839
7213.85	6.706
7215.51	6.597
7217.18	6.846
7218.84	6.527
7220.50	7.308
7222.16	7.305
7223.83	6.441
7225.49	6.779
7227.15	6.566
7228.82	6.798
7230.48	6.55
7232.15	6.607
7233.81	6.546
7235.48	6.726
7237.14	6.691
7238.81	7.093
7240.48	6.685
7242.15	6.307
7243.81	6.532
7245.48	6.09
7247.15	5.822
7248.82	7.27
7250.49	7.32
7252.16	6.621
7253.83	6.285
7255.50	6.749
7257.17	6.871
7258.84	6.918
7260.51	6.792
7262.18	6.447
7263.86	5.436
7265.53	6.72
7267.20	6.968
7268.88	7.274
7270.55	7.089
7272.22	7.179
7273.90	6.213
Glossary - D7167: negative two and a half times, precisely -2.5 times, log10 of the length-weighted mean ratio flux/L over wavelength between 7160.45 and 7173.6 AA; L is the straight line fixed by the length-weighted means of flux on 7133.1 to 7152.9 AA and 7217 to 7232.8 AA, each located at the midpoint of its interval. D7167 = 0.15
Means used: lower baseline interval 6.91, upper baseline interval 6.77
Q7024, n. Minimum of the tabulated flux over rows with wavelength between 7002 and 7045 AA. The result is 5.121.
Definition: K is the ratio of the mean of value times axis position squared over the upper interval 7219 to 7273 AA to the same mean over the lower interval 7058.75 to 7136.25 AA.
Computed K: 1.0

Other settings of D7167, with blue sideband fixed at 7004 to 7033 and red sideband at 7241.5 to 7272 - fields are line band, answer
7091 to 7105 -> -0.05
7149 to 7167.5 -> 0.03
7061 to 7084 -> 0.04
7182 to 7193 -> 0.05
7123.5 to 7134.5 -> -0.03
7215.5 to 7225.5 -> -0.03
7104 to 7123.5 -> -0.03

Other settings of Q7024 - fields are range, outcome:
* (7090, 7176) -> 4.083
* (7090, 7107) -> 6.722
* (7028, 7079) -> 4.903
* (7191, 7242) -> 6.267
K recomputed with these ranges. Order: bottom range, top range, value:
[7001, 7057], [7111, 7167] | 1.05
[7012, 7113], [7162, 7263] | 1.03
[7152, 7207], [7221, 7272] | 1.05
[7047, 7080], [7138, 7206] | 1.05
